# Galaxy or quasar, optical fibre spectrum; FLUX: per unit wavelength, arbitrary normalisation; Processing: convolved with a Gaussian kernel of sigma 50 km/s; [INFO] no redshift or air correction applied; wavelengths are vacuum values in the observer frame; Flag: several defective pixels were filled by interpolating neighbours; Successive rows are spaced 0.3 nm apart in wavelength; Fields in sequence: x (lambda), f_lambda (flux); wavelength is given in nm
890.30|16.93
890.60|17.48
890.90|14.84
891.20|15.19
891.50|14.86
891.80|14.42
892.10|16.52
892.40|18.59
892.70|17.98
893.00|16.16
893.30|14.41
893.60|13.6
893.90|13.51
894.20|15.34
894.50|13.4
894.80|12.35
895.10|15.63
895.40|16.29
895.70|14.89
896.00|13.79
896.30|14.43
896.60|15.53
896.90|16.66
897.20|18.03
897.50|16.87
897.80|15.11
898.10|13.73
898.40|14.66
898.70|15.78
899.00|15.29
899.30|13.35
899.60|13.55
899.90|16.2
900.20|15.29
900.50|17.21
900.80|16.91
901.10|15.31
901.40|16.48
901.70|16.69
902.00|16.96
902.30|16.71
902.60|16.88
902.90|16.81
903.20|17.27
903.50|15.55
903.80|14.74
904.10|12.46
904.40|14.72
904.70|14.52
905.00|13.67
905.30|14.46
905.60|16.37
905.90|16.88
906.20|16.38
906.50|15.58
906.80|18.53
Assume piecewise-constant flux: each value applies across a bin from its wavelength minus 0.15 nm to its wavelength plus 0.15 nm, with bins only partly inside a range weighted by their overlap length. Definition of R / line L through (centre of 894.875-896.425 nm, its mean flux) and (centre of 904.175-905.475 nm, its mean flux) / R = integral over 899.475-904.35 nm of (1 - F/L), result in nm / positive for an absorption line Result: -0.49 nm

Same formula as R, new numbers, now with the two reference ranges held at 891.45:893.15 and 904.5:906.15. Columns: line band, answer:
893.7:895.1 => 0.210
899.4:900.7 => 0.018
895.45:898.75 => 0.128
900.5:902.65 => -0.136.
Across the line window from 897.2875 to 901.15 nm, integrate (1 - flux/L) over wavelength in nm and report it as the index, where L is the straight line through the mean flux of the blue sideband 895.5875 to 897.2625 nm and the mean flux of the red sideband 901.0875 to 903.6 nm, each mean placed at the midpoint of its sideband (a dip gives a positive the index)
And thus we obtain 0.15 nm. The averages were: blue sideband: 15.4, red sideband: 16.6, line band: 15.4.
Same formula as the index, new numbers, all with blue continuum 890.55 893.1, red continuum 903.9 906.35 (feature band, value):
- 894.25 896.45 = 0.195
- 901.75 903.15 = -0.155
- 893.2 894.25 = 0.125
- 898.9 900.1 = 0.067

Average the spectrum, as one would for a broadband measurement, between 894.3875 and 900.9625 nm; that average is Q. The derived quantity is 15.2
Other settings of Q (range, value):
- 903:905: 14.8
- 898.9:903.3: 16.1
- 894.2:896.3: 14.5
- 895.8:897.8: 15.8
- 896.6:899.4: 15.5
